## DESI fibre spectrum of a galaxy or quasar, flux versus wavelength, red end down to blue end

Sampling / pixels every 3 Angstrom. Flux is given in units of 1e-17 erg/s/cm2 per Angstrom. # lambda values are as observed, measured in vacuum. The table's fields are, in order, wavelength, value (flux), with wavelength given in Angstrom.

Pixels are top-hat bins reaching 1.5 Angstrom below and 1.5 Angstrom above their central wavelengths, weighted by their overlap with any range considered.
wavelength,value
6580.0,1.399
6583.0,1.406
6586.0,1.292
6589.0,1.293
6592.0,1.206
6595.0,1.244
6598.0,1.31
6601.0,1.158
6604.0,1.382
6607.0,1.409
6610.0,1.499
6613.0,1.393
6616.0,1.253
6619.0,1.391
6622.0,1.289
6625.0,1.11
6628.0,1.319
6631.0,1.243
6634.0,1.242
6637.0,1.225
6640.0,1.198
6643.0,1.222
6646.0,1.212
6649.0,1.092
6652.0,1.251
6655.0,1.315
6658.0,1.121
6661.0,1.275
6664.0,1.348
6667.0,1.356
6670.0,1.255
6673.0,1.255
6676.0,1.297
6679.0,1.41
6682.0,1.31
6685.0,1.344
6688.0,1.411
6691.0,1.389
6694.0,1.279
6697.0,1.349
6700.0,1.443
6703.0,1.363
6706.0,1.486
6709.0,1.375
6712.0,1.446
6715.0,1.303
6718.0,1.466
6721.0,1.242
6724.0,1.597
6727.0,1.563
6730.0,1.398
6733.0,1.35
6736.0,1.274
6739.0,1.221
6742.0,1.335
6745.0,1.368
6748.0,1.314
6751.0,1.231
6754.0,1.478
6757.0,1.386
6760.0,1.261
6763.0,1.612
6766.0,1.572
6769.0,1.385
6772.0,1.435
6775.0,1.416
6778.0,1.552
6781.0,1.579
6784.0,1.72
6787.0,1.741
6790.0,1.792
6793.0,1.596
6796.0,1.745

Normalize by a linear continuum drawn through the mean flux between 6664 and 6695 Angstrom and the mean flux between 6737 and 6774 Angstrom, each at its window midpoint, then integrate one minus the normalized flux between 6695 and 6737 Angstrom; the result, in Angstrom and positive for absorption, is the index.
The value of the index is -1.5 Angstrom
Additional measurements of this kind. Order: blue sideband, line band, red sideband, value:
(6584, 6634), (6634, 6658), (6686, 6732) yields 2.3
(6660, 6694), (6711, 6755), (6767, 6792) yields 2.8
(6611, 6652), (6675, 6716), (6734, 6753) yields -3.1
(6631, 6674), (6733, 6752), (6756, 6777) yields 1.4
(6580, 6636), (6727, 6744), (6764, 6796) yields 2.0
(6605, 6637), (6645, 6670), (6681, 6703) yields 1.7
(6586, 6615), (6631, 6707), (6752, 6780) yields 4.4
